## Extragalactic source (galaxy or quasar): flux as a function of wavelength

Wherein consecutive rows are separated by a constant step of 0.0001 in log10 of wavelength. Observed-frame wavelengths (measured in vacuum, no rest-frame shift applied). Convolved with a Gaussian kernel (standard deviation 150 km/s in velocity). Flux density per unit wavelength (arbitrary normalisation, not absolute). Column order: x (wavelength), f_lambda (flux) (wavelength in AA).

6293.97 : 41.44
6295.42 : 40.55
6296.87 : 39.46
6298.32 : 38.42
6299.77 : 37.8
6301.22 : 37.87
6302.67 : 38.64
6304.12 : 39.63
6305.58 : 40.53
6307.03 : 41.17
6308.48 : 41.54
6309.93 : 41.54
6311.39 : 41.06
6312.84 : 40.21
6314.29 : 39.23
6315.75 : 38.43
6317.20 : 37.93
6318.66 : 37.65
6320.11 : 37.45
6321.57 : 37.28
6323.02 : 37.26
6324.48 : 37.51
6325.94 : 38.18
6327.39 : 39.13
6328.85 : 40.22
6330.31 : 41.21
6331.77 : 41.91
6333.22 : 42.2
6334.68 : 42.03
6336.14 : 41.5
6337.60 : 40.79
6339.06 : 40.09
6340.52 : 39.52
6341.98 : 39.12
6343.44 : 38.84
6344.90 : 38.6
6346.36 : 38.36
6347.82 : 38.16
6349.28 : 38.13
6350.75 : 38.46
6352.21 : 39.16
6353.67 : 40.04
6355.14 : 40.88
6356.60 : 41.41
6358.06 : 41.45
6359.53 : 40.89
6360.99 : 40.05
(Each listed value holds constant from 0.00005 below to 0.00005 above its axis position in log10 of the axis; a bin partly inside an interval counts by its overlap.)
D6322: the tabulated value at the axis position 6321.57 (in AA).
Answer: 37.28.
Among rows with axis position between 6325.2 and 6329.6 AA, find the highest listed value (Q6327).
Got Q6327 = 40.22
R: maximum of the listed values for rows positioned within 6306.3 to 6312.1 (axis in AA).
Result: 41.54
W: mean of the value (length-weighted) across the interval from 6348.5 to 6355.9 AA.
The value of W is 39.3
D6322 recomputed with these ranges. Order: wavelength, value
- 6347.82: 38.16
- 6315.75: 38.43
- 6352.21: 39.16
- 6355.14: 40.88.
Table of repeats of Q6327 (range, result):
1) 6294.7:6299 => 40.55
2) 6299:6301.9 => 37.87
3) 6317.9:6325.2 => 37.65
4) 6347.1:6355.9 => 40.88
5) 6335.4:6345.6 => 41.5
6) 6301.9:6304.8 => 39.63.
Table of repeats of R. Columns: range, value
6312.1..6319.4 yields 40.21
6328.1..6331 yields 41.21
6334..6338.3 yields 42.03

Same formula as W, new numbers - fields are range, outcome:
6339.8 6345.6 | 39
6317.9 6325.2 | 37.4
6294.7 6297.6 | 40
